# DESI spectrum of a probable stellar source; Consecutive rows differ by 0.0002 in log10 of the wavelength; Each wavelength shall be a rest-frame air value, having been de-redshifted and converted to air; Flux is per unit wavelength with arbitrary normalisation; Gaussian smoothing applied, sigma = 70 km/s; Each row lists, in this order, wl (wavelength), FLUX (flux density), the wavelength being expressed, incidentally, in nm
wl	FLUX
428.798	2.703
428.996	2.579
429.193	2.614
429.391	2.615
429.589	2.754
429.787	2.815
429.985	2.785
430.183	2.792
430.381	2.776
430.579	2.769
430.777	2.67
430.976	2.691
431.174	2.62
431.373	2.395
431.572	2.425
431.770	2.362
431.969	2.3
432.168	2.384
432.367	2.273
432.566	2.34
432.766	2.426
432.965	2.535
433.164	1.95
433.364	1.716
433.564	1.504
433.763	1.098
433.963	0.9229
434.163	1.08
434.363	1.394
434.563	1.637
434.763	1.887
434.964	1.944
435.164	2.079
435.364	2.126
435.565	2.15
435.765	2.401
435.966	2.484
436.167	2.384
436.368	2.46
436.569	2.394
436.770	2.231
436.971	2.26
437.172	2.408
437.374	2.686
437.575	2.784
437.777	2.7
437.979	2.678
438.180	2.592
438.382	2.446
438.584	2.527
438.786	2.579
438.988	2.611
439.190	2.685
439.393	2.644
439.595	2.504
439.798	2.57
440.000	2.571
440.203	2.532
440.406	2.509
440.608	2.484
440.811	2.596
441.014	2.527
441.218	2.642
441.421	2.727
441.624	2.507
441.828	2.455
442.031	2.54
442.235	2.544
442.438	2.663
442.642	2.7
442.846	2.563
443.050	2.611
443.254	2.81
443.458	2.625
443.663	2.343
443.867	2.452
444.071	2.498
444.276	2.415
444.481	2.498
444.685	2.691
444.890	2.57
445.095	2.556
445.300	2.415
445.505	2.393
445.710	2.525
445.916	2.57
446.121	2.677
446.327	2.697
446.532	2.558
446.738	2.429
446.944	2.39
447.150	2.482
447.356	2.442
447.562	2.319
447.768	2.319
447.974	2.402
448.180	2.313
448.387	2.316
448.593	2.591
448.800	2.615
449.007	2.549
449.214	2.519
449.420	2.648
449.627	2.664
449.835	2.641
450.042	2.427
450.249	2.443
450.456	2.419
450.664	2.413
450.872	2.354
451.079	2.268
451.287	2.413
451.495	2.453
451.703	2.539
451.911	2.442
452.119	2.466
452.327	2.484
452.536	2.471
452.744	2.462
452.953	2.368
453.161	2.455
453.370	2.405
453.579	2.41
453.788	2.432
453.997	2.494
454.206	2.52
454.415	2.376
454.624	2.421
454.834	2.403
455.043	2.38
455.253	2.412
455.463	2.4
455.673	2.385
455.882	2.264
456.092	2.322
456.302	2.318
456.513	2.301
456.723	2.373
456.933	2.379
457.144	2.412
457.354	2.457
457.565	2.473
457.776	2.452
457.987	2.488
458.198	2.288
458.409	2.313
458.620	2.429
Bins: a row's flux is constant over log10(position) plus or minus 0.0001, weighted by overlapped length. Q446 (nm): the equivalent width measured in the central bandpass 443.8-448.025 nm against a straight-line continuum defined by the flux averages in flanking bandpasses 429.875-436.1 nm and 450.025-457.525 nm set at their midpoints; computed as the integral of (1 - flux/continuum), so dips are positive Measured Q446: -0.32 nm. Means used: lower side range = 2.16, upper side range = 2.41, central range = 2.49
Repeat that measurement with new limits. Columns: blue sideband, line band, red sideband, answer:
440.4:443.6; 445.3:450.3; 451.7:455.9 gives 0.03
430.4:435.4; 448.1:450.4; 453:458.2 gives -0.21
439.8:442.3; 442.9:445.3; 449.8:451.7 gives -0.03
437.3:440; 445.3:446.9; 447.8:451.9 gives -0.01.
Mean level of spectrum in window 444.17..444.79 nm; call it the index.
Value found 2.53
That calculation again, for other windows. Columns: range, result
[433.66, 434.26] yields 1.04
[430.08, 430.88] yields 2.75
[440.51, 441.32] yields 2.56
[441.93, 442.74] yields 2.61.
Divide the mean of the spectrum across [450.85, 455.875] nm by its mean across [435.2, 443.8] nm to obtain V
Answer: 1.0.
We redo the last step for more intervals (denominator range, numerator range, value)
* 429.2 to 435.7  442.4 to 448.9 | 1.14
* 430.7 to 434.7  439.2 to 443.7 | 1.27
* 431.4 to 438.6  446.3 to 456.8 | 1.13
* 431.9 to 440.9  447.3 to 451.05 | 1.09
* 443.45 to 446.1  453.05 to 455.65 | 0.97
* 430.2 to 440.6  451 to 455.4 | 1.06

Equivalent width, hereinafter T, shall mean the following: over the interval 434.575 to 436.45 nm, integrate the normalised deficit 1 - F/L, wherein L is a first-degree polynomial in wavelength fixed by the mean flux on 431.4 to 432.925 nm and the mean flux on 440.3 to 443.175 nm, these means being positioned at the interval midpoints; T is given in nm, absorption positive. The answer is 0.20 nm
